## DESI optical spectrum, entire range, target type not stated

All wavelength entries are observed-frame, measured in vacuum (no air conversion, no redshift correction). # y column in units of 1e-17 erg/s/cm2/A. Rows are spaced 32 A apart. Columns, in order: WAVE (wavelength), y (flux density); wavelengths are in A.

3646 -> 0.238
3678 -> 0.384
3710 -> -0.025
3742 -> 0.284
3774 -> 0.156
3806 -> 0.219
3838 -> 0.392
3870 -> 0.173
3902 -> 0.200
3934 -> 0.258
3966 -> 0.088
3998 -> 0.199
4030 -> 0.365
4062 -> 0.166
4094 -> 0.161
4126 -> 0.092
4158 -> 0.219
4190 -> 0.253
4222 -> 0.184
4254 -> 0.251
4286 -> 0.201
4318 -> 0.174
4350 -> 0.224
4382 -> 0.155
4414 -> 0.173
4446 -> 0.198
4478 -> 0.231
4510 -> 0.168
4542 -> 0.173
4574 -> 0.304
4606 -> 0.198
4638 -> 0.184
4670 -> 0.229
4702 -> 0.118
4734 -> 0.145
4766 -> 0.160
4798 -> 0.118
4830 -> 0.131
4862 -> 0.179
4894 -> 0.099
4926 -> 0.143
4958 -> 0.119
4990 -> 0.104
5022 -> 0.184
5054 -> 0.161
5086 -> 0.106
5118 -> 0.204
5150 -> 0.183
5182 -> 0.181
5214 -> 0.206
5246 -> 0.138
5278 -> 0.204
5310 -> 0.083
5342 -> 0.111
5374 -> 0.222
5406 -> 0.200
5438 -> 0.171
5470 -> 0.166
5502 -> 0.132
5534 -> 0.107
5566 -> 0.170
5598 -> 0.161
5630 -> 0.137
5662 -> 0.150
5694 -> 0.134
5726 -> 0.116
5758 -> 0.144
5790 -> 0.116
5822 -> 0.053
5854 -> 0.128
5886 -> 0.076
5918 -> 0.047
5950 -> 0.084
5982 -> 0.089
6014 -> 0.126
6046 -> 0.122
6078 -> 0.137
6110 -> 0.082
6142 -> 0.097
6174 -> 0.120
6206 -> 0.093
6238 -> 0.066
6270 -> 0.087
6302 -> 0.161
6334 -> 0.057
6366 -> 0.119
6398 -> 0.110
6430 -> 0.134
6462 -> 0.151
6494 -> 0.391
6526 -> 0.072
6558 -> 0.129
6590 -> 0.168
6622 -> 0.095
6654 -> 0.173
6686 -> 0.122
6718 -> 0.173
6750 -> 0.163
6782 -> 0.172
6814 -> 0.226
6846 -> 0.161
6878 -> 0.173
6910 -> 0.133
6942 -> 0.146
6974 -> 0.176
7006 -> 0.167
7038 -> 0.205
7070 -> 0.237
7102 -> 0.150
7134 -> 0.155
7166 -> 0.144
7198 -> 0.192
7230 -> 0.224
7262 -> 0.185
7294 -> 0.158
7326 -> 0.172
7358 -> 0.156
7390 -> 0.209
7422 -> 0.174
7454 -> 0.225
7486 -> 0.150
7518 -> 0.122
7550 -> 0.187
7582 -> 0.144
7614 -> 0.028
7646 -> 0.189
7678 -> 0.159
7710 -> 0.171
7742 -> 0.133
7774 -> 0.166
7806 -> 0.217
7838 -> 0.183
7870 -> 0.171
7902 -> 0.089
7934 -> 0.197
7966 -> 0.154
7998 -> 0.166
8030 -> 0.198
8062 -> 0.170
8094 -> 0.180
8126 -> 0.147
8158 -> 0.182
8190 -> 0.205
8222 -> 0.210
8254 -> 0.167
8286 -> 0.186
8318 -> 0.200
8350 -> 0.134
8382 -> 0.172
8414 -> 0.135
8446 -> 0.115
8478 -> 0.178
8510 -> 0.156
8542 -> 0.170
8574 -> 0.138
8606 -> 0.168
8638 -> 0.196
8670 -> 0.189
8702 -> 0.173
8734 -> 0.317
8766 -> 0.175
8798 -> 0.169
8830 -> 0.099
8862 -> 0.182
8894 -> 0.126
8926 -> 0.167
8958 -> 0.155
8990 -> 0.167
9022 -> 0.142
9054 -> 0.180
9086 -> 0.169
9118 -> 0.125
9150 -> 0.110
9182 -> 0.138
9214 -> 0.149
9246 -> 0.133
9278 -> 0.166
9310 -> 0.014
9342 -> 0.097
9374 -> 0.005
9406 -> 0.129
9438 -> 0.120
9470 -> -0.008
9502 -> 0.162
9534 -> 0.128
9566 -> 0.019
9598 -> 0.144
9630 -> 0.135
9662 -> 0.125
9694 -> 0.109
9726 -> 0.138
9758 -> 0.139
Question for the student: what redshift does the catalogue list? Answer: 0.74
